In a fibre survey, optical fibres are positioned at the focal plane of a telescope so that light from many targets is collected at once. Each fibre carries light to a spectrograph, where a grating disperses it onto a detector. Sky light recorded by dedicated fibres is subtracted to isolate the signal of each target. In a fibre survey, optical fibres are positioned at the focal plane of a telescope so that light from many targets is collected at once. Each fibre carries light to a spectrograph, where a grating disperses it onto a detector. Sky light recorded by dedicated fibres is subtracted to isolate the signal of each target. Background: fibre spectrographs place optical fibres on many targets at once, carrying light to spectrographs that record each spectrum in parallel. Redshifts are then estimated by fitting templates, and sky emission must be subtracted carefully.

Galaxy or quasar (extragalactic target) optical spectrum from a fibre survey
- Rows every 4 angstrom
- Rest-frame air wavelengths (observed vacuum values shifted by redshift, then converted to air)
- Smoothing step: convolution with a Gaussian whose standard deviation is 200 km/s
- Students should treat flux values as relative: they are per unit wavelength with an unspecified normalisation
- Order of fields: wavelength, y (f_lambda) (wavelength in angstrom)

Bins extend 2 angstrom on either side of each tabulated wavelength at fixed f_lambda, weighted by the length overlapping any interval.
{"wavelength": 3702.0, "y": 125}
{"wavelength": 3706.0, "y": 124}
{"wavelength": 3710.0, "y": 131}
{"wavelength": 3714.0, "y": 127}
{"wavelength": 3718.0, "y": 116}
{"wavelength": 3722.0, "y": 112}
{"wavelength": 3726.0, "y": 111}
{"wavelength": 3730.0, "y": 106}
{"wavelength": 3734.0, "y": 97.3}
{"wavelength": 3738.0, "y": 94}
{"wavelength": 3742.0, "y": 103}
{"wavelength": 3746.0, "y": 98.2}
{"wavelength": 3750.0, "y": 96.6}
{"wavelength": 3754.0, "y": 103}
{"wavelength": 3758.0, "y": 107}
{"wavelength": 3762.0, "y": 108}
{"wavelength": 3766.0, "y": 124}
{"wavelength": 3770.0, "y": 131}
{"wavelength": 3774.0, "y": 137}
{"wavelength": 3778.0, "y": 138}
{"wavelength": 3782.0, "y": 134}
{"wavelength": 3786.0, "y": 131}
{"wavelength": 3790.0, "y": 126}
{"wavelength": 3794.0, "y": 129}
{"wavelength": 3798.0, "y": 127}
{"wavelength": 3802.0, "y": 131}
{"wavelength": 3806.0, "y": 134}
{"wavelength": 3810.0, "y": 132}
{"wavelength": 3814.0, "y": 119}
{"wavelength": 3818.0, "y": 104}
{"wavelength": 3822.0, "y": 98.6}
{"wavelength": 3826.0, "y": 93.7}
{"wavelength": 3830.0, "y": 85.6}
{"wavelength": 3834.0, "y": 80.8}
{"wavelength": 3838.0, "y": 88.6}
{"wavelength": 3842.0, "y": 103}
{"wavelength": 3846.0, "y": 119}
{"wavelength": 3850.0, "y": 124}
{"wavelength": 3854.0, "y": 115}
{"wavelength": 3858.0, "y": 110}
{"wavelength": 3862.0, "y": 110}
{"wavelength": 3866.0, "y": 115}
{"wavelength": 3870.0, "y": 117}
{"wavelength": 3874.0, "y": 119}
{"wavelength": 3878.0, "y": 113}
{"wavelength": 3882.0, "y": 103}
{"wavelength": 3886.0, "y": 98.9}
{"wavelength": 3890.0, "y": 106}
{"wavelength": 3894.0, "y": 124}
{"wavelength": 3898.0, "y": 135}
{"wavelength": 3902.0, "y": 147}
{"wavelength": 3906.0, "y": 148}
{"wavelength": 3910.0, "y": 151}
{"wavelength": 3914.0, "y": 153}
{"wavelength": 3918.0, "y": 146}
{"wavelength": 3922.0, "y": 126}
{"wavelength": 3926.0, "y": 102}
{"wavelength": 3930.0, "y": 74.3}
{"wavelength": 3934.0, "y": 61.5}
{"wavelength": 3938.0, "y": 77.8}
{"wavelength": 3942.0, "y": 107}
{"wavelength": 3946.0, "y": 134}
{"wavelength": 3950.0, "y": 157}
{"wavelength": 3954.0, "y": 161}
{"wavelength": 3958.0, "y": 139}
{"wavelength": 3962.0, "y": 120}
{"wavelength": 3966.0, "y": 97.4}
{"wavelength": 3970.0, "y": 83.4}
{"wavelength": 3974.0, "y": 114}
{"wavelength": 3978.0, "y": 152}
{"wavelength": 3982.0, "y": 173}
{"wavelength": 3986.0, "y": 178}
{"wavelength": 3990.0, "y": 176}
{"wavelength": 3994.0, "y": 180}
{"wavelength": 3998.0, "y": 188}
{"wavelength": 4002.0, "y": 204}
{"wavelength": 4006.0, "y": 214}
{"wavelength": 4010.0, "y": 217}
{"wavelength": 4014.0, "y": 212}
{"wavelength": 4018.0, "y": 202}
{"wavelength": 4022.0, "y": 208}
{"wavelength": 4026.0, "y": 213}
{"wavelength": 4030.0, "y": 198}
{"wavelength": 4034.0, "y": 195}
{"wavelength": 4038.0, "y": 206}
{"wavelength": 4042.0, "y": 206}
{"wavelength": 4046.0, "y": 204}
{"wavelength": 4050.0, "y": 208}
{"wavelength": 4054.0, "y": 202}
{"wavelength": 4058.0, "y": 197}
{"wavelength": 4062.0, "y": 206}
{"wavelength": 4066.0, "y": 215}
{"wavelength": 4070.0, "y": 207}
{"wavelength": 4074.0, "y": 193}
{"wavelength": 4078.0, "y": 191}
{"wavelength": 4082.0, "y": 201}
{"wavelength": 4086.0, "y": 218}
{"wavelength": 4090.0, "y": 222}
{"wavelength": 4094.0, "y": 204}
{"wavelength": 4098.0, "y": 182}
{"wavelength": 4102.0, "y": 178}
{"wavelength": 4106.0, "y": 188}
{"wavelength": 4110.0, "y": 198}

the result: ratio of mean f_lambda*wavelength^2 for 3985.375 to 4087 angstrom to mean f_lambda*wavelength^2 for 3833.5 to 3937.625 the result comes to 1.9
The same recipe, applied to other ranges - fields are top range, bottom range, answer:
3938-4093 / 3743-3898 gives 1.75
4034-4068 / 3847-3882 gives 1.96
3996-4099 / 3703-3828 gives 2.02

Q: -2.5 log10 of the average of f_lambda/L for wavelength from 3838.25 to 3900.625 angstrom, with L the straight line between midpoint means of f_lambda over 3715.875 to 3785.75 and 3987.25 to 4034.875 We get 0.32 mag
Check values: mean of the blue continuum 113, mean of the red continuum 200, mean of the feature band 114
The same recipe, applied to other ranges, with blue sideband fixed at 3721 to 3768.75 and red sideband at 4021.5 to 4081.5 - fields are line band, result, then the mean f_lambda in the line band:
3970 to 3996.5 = 0.16 mag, 157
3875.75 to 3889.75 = 0.38 mag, 105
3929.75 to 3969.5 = 0.45 mag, 113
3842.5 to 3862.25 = 0.21 mag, 115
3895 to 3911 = 0.09 mag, 144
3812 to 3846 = 0.32 mag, 98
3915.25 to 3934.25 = 0.44 mag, 108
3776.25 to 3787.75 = -0.15 mag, 134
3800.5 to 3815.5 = -0.03 mag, 129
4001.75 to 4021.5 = -0.11 mag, 210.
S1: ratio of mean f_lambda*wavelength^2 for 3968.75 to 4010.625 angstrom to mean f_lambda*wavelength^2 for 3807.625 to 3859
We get 1.75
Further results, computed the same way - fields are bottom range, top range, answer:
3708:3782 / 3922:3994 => 1.23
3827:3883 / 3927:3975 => 1.08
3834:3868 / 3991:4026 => 2.02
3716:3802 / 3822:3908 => 1.02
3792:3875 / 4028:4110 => 2.02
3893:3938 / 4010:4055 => 1.78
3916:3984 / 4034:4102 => 1.80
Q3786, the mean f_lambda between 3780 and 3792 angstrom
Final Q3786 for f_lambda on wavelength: 130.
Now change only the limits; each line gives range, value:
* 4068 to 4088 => 202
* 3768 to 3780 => 135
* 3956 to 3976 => 111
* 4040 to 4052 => 206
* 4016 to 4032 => 205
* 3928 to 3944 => 80.2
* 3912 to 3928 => 132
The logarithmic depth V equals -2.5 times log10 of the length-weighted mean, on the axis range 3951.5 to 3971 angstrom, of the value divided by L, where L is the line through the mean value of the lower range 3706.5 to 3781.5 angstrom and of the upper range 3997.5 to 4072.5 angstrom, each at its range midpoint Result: 0.425 mag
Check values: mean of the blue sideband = 114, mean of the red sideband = 206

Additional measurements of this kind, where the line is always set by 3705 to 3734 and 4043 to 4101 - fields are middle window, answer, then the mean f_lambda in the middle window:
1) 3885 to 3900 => 0.333 mag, 117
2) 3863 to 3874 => 0.302 mag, 116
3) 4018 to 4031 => -0.081 mag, 206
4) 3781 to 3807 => 0.039 mag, 130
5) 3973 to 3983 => 0.222 mag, 147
